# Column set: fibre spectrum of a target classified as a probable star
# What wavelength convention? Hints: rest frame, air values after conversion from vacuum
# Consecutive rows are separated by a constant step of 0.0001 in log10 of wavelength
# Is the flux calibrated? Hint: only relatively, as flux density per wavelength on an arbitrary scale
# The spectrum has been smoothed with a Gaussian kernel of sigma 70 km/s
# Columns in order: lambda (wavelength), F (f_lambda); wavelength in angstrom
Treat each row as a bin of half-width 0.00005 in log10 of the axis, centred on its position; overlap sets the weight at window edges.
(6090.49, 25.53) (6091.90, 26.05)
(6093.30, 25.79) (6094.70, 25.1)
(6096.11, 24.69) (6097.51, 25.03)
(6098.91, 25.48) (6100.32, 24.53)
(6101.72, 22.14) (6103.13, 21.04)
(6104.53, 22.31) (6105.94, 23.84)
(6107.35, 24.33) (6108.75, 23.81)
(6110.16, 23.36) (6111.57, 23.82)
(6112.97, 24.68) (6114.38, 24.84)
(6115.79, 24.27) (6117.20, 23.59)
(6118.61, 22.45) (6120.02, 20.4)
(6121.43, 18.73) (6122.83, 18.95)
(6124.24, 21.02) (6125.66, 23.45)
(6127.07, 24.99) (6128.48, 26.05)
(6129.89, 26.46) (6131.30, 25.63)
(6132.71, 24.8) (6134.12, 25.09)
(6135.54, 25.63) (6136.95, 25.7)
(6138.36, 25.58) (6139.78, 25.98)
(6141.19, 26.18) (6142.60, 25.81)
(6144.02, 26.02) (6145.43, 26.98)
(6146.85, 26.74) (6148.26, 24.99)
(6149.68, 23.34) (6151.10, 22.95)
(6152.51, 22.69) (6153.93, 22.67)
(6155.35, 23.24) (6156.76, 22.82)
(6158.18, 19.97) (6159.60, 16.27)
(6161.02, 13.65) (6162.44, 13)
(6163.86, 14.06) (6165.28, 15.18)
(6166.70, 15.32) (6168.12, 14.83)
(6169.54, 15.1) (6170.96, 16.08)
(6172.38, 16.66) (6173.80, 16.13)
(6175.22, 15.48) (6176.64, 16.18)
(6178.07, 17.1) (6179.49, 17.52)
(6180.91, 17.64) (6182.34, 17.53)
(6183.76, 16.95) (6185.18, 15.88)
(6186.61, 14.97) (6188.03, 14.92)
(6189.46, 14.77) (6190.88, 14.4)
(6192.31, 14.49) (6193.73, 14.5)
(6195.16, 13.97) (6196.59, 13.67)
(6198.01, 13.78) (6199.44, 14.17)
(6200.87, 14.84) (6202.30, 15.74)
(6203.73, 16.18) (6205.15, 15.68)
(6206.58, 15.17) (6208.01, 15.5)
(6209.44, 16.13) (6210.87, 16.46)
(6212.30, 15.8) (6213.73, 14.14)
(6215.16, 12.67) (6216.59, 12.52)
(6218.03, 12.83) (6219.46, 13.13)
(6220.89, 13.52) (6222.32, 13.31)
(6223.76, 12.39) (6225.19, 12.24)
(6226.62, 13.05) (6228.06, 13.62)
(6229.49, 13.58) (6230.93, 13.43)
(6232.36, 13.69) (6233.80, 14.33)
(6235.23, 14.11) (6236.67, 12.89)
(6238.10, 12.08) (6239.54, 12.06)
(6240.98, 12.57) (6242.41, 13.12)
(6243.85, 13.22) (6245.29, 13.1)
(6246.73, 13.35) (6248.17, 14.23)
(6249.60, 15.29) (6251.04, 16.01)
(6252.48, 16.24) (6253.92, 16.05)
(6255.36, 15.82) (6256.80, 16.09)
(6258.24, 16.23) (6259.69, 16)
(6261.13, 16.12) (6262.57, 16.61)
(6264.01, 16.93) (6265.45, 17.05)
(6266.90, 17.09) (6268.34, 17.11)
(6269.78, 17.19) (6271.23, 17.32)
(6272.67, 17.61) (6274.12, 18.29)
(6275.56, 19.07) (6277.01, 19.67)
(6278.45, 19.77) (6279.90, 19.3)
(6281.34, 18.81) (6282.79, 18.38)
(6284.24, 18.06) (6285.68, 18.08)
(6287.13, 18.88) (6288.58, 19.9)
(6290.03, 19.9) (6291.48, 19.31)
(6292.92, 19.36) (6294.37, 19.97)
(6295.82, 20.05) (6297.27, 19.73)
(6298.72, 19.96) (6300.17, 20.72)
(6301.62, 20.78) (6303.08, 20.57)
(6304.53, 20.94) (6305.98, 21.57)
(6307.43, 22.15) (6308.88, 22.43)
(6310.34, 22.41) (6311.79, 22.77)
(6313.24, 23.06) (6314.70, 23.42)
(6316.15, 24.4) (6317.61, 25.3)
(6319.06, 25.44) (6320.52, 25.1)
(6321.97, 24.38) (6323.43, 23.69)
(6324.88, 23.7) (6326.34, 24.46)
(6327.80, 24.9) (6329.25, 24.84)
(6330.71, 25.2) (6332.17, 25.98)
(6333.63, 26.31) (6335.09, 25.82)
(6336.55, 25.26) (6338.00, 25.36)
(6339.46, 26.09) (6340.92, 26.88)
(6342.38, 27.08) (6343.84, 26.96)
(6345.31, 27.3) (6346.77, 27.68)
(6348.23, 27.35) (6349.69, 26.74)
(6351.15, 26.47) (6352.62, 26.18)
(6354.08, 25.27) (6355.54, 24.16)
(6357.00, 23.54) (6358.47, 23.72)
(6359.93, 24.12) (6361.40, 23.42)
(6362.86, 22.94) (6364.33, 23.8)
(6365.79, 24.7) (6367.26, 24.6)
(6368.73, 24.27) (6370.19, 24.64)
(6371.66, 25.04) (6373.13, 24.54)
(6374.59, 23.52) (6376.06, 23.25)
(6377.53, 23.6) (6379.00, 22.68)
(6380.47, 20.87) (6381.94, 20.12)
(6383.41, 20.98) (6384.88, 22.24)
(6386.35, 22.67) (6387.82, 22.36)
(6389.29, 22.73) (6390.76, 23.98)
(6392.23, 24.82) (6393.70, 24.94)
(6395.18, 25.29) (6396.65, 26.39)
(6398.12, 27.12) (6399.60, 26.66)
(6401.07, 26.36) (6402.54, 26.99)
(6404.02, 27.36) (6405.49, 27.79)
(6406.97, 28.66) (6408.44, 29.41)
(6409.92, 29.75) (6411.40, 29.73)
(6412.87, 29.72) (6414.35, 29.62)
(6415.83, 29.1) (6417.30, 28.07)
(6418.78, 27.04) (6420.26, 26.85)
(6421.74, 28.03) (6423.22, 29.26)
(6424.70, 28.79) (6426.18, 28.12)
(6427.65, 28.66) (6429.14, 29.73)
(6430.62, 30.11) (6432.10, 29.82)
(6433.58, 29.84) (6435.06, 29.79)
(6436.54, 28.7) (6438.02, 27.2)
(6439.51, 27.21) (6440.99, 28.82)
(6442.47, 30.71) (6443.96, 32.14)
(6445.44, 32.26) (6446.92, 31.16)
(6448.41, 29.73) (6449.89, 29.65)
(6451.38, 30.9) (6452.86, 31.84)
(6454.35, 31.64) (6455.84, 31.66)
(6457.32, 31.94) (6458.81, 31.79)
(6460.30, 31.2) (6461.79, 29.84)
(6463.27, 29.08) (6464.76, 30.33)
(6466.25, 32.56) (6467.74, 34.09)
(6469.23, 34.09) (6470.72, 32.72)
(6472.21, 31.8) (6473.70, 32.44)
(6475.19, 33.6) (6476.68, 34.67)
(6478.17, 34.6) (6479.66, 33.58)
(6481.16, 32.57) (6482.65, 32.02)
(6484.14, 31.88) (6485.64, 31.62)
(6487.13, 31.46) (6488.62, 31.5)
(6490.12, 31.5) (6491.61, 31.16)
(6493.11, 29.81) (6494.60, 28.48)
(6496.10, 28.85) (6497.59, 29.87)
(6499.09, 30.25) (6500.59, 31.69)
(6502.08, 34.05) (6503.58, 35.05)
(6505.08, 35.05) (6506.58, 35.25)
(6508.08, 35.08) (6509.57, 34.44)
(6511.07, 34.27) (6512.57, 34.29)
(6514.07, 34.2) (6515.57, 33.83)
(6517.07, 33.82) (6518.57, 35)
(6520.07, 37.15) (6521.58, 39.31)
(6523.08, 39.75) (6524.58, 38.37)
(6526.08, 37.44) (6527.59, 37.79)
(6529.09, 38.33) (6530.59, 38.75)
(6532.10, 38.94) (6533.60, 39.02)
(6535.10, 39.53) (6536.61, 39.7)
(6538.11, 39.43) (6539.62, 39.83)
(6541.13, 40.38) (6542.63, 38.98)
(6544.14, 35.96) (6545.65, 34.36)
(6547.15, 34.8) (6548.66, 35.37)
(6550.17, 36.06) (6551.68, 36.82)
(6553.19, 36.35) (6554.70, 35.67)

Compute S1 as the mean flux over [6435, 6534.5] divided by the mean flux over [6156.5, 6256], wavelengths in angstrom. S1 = 2.2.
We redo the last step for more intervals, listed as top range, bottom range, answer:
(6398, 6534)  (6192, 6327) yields 1.84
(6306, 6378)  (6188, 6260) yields 1.74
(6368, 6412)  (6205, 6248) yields 1.83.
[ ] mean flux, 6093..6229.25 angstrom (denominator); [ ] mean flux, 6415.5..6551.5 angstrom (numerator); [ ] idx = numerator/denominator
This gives 1.71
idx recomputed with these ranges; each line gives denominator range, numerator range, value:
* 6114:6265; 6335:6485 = 1.59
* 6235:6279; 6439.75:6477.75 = 2.01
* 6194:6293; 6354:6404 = 1.55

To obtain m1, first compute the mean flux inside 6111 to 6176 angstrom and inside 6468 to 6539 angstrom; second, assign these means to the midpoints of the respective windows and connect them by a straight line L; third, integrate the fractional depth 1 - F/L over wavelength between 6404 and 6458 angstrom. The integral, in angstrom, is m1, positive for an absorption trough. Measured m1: 4.0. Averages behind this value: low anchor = 21.7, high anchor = 34.4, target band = 29.5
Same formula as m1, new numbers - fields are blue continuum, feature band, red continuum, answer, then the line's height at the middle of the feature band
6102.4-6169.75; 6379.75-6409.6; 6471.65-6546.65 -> 5.8 angstrom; 31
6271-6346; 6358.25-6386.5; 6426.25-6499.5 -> 2.8 angstrom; 25.9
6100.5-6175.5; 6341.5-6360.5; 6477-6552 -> 2.2 angstrom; 29.3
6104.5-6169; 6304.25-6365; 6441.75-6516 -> 7.2 angstrom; 28.1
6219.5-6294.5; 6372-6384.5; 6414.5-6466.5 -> 1.3 angstrom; 25.1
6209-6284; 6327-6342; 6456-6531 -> -2.7 angstrom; 21.7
